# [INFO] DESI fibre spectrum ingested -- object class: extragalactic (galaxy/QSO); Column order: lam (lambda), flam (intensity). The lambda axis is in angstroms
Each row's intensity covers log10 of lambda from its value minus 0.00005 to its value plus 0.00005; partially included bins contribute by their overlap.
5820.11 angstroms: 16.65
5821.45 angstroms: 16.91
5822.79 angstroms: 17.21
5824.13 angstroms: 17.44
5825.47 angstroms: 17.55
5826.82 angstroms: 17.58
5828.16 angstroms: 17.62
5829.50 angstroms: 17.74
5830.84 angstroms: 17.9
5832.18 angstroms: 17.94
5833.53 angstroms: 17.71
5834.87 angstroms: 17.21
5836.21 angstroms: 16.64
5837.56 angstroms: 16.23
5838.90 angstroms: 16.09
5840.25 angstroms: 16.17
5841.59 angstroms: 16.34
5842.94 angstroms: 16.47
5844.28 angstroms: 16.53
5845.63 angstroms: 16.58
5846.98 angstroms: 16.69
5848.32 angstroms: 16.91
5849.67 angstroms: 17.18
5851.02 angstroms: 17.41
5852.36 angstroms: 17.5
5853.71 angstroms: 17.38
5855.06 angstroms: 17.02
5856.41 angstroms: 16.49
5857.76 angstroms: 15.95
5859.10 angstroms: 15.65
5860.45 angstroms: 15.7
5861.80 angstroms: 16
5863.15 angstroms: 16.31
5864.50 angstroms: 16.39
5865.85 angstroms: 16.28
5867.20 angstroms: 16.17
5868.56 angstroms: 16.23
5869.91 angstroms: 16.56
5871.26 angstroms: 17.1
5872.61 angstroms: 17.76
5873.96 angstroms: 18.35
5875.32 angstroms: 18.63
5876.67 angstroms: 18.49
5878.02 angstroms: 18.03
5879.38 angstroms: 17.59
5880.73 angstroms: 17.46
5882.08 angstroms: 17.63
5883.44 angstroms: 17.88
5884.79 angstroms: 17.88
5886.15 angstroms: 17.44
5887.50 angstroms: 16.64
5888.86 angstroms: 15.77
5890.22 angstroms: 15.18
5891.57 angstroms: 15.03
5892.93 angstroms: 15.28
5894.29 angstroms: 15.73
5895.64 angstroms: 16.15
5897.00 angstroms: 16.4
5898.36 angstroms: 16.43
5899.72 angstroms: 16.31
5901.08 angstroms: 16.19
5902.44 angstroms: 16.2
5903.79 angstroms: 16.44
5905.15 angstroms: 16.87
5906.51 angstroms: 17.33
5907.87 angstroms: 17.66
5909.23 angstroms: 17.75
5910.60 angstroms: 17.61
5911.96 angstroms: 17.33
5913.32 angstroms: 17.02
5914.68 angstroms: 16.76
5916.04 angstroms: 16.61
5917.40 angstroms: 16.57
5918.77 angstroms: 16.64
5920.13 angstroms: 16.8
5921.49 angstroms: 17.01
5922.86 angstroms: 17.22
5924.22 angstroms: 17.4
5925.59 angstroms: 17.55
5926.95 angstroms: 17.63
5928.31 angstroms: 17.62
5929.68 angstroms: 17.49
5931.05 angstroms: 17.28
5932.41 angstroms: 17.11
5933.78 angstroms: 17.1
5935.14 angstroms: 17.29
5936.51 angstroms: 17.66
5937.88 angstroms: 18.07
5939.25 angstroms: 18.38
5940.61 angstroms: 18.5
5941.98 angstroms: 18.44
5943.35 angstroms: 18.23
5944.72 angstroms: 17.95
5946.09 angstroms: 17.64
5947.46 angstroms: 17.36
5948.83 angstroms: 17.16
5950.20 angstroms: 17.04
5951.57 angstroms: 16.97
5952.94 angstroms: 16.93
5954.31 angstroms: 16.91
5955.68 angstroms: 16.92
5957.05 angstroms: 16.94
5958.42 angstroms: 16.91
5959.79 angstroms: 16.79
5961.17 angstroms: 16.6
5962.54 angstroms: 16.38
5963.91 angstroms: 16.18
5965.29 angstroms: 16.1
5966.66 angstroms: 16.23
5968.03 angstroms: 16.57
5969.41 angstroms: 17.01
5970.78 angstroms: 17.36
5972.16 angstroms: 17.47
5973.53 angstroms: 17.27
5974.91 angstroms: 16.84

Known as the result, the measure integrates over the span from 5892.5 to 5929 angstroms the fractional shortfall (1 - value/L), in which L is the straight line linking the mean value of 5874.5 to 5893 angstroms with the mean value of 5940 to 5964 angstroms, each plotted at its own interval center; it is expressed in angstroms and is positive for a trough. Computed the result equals 0.7 angstroms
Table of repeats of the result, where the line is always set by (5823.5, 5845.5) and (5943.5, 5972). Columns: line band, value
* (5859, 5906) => 0.8 angstroms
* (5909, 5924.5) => -0.1 angstroms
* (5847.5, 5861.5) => 0.3 angstroms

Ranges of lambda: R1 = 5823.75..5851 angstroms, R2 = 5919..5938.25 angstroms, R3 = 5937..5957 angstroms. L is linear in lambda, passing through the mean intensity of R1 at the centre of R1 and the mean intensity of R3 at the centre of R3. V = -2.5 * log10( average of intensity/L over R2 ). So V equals 0.01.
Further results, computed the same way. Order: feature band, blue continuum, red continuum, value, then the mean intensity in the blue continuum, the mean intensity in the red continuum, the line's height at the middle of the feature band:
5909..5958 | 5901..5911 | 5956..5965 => -0.03 mag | 17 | 16.6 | 16.8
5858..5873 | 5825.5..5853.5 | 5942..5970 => 0.04 mag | 17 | 17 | 17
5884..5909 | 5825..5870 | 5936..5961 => 0.04 mag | 16.8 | 17.5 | 17.1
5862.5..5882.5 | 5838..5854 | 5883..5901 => -0.05 mag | 16.8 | 16.3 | 16.5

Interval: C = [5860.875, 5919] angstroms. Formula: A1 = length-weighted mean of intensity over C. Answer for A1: 16.8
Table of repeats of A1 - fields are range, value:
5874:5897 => 16.9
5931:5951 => 17.7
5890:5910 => 16.4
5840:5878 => 16.8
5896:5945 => 17.2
